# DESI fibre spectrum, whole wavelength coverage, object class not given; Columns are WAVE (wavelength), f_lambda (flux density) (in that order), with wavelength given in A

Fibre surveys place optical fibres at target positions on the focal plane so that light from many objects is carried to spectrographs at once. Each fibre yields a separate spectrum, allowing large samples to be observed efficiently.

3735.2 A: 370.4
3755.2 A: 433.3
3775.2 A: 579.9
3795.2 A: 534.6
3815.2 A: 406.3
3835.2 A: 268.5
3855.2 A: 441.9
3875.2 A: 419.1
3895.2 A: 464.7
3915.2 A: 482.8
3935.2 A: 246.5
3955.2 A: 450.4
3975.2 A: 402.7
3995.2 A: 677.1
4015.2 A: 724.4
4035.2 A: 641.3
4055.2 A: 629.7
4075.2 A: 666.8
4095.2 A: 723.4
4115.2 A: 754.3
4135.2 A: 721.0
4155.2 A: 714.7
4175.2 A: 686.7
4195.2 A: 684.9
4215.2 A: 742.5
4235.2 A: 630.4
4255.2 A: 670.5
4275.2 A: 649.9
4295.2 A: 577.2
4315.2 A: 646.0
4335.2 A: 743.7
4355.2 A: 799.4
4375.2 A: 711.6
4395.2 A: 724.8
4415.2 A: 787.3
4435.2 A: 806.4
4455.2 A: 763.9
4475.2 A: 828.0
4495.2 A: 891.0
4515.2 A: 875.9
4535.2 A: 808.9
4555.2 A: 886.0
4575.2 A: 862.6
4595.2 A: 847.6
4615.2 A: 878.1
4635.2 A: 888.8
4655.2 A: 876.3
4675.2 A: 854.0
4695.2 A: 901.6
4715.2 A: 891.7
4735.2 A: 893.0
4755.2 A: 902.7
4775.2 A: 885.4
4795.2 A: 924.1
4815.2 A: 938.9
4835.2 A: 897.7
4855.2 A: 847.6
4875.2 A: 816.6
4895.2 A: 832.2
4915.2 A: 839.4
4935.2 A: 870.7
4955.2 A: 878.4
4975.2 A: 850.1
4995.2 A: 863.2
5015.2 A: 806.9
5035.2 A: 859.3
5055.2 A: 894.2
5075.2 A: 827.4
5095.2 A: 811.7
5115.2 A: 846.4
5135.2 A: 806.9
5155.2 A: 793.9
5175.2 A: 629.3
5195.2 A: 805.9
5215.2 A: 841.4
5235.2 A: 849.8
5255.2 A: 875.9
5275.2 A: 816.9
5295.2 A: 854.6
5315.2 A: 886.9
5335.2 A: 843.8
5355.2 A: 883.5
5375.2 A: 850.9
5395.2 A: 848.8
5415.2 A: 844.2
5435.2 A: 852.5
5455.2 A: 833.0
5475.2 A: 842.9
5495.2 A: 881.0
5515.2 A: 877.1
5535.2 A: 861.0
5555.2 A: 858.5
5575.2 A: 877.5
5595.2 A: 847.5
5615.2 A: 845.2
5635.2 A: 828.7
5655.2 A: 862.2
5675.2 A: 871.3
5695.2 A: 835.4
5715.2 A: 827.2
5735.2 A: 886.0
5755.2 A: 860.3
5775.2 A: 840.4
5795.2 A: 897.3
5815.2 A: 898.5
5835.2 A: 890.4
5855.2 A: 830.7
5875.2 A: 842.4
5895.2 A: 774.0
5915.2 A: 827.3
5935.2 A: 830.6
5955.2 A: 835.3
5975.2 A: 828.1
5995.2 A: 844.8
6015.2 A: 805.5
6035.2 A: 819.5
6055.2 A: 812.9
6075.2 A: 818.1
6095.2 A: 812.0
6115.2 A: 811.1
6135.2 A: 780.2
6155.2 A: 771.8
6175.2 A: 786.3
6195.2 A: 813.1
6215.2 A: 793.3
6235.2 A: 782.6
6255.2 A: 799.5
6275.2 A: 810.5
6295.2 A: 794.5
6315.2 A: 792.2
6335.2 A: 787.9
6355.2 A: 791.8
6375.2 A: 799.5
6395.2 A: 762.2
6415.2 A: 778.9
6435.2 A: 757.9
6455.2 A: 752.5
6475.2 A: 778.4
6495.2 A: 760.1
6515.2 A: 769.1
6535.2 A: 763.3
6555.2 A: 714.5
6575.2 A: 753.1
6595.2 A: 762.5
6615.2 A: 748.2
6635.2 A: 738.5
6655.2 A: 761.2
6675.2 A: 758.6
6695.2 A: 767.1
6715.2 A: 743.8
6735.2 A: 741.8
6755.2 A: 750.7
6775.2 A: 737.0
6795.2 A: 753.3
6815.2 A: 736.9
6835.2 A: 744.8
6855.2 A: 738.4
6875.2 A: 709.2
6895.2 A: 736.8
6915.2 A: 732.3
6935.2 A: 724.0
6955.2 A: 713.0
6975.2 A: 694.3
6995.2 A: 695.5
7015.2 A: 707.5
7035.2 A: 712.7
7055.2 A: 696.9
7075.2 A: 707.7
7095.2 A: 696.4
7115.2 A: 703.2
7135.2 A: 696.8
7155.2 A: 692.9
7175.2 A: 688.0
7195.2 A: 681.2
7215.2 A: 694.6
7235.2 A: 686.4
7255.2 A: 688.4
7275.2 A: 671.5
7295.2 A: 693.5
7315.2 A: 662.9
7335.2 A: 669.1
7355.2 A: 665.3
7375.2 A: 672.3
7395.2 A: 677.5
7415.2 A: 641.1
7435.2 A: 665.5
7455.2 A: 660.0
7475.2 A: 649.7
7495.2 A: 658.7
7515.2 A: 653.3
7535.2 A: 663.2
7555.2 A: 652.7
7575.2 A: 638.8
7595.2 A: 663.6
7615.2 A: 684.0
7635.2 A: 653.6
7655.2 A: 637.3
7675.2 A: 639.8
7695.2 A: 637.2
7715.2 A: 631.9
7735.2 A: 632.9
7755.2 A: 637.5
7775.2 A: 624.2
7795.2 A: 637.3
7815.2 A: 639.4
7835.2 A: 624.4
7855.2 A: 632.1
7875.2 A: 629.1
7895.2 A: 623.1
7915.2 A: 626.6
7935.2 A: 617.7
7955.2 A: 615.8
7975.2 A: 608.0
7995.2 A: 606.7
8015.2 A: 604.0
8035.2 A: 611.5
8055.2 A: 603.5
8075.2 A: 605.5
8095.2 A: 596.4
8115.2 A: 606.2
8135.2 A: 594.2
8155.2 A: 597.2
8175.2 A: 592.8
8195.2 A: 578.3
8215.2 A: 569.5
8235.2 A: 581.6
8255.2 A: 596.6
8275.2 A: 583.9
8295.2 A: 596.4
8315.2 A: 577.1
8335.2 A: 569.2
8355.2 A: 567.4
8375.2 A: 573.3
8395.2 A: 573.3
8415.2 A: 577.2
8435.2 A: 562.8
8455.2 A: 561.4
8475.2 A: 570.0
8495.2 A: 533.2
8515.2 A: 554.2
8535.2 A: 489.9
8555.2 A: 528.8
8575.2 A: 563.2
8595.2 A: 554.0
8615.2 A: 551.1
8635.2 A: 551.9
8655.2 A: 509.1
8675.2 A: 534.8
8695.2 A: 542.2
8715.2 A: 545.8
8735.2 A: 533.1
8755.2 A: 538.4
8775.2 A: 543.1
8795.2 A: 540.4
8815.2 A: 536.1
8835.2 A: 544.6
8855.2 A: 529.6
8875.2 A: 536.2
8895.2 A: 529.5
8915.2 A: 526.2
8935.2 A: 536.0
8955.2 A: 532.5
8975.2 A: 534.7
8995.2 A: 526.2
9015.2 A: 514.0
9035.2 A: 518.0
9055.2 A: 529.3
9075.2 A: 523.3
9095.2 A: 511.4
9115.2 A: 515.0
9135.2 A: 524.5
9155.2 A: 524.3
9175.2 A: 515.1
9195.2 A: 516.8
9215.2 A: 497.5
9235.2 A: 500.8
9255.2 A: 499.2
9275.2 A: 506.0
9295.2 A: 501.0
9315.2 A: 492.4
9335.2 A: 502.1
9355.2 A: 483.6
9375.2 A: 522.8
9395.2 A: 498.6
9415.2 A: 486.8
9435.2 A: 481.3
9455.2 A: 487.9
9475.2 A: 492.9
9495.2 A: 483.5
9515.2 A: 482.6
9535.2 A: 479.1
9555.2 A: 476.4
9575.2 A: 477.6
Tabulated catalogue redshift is 0.00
